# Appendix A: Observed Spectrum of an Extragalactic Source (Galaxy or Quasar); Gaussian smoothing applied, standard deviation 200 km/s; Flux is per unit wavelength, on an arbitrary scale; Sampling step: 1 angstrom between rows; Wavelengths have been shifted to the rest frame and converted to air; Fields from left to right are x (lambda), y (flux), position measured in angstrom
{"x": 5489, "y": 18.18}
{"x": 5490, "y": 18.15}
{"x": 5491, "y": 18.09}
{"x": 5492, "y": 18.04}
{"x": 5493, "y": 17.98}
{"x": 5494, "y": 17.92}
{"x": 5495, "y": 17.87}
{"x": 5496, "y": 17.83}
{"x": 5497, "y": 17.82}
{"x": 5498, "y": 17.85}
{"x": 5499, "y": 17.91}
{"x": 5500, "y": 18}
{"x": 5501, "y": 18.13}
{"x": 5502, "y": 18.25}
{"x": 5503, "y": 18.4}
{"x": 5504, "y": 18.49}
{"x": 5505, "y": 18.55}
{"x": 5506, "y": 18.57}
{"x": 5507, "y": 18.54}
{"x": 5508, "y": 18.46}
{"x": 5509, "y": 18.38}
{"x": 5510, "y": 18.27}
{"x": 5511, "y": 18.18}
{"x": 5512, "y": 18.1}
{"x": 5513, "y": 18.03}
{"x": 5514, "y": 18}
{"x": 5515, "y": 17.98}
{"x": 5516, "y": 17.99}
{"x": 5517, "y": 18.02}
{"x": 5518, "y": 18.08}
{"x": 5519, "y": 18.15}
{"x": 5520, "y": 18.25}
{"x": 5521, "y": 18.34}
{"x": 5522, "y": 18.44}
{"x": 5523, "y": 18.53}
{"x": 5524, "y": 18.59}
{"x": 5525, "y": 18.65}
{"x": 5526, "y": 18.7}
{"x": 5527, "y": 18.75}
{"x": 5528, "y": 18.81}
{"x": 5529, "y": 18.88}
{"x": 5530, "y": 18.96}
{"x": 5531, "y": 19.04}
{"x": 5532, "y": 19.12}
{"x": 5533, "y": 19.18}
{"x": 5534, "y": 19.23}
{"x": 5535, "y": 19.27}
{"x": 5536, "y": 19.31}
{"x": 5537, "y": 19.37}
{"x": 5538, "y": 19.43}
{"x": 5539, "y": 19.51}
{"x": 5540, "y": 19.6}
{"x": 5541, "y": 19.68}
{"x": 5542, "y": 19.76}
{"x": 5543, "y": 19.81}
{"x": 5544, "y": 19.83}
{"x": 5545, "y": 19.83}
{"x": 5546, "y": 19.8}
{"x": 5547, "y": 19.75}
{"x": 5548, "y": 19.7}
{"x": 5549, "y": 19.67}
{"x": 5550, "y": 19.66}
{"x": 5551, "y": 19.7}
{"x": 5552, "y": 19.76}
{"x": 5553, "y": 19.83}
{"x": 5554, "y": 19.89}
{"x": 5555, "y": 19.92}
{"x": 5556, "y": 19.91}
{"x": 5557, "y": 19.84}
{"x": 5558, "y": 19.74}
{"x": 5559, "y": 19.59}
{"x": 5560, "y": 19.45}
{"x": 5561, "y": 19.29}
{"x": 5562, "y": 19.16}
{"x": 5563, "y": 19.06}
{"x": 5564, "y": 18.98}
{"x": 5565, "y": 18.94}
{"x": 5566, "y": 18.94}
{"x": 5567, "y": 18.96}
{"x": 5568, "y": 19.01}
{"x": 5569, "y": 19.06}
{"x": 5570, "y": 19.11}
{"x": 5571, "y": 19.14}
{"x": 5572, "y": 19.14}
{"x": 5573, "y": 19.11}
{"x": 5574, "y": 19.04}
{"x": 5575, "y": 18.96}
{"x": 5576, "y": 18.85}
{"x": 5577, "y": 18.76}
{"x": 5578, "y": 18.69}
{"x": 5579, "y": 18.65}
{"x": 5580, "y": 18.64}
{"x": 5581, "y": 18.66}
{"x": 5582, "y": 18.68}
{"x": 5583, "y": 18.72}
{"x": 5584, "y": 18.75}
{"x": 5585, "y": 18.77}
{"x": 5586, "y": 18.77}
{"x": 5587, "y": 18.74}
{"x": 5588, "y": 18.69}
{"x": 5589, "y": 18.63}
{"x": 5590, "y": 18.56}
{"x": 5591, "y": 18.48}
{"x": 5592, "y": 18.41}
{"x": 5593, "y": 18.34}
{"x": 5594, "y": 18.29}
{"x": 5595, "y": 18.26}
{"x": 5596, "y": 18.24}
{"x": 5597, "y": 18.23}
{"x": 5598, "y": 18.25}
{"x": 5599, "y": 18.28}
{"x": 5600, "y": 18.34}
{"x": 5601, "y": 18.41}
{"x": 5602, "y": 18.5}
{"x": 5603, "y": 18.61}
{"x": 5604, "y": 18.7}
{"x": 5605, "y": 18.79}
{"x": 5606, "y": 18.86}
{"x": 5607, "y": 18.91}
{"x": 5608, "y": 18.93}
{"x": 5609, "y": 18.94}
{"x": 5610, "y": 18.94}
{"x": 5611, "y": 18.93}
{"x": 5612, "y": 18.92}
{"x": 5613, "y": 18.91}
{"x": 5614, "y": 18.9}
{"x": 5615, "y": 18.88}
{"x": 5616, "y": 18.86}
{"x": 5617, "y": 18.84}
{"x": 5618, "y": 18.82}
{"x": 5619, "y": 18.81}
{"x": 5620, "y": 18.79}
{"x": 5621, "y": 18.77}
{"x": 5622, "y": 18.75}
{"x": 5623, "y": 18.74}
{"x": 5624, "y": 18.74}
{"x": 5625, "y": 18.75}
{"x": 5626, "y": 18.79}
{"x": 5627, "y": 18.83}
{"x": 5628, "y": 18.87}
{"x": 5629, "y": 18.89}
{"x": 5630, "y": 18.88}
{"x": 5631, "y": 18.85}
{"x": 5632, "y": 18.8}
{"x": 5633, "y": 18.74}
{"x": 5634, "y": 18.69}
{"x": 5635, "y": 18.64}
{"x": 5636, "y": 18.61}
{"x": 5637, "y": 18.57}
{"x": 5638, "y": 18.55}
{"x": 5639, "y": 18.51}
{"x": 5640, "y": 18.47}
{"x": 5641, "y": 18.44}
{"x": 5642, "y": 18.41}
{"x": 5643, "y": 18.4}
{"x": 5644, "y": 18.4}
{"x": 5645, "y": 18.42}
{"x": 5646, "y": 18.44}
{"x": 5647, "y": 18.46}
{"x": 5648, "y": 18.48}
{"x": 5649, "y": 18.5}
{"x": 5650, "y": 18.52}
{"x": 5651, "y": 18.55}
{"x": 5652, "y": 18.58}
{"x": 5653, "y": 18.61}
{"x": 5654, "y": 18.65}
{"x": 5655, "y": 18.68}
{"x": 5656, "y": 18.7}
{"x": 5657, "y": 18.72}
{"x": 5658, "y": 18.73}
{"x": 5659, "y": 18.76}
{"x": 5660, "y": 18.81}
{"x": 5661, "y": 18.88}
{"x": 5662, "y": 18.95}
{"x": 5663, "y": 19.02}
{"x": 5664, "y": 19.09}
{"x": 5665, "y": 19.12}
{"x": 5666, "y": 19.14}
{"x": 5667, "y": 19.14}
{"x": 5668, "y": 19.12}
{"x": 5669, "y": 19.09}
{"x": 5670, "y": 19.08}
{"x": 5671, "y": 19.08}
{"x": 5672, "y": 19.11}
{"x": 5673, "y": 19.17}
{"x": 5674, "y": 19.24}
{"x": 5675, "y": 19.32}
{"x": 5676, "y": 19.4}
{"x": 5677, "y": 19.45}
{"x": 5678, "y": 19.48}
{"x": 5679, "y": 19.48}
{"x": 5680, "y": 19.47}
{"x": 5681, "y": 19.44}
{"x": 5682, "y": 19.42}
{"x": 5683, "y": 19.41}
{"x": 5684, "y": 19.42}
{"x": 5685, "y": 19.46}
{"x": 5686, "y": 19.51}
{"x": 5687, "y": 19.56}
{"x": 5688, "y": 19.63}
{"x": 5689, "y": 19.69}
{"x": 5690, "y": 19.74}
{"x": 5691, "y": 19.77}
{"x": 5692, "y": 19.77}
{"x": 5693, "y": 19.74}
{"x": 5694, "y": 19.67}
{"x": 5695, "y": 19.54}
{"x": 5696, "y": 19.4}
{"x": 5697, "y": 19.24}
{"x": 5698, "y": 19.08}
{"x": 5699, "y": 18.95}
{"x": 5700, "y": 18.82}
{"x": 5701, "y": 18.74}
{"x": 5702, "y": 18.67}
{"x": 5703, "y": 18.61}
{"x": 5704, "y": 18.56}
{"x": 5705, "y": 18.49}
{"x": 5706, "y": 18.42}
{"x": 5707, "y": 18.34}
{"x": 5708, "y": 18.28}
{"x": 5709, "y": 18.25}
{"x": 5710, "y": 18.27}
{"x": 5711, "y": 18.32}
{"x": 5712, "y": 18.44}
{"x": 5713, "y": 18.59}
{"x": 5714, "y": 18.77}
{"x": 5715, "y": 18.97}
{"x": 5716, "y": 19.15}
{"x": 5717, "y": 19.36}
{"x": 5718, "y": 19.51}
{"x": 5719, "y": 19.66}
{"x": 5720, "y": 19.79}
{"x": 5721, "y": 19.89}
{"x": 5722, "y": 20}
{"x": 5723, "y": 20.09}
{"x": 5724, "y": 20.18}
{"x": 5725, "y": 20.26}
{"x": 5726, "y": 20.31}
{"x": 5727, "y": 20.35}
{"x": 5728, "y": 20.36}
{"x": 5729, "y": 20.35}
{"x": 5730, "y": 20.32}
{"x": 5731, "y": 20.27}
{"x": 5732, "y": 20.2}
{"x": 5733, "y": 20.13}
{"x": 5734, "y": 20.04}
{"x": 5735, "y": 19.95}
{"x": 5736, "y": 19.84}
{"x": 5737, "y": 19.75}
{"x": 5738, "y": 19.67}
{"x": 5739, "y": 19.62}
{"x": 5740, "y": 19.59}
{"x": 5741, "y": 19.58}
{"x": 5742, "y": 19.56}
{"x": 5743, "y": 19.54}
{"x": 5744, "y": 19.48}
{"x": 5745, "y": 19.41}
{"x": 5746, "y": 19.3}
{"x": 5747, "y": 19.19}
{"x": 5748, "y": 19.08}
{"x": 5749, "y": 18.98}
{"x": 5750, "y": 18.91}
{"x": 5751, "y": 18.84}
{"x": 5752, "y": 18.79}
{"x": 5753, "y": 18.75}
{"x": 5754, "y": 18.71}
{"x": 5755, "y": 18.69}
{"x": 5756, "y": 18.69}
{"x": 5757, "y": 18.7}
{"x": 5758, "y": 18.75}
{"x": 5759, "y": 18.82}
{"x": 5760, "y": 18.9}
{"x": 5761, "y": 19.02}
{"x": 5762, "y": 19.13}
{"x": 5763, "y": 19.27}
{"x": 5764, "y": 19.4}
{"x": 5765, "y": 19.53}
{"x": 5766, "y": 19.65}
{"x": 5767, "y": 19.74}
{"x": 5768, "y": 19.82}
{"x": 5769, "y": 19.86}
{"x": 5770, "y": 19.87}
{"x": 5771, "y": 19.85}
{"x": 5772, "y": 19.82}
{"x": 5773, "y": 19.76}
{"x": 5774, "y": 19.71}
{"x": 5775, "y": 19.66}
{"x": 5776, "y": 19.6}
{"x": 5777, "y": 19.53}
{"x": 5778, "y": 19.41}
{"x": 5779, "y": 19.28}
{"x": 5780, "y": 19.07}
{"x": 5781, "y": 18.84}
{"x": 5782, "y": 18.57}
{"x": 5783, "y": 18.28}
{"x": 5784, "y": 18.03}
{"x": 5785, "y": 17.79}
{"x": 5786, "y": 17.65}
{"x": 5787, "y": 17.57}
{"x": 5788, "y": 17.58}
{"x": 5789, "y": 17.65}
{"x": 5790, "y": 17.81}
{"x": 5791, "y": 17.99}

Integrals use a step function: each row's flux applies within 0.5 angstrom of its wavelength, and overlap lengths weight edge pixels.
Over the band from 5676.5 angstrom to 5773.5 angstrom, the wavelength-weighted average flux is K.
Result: 19.4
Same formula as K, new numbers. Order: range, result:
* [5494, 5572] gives 18.9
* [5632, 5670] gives 18.7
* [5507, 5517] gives 18.2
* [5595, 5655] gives 18.7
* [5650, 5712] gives 19.1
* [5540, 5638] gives 19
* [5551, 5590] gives 19.1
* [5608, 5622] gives 18.9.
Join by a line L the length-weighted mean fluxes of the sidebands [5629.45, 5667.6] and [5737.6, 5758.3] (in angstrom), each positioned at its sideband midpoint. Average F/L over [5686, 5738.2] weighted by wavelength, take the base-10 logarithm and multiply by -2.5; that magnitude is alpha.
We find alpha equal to -0.025 mag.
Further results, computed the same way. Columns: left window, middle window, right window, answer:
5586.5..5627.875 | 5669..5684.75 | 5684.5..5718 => -0.022 mag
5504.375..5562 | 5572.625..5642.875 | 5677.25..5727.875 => 0.027 mag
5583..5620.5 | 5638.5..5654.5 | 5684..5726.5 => 0.024 mag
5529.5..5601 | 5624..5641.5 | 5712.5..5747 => 0.038 mag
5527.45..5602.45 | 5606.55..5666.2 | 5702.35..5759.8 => 0.025 mag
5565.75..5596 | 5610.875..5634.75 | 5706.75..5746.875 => 0.009 mag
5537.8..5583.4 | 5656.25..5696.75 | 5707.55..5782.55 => 0.005 mag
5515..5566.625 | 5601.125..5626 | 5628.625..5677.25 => 0.007 mag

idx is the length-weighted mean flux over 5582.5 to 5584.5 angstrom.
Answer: 18.7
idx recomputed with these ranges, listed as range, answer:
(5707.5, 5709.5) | 18.3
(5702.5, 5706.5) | 18.5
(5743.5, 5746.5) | 19.4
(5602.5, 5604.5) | 18.7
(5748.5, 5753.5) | 18.9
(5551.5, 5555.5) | 19.9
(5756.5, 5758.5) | 18.7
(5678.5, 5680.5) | 19.5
